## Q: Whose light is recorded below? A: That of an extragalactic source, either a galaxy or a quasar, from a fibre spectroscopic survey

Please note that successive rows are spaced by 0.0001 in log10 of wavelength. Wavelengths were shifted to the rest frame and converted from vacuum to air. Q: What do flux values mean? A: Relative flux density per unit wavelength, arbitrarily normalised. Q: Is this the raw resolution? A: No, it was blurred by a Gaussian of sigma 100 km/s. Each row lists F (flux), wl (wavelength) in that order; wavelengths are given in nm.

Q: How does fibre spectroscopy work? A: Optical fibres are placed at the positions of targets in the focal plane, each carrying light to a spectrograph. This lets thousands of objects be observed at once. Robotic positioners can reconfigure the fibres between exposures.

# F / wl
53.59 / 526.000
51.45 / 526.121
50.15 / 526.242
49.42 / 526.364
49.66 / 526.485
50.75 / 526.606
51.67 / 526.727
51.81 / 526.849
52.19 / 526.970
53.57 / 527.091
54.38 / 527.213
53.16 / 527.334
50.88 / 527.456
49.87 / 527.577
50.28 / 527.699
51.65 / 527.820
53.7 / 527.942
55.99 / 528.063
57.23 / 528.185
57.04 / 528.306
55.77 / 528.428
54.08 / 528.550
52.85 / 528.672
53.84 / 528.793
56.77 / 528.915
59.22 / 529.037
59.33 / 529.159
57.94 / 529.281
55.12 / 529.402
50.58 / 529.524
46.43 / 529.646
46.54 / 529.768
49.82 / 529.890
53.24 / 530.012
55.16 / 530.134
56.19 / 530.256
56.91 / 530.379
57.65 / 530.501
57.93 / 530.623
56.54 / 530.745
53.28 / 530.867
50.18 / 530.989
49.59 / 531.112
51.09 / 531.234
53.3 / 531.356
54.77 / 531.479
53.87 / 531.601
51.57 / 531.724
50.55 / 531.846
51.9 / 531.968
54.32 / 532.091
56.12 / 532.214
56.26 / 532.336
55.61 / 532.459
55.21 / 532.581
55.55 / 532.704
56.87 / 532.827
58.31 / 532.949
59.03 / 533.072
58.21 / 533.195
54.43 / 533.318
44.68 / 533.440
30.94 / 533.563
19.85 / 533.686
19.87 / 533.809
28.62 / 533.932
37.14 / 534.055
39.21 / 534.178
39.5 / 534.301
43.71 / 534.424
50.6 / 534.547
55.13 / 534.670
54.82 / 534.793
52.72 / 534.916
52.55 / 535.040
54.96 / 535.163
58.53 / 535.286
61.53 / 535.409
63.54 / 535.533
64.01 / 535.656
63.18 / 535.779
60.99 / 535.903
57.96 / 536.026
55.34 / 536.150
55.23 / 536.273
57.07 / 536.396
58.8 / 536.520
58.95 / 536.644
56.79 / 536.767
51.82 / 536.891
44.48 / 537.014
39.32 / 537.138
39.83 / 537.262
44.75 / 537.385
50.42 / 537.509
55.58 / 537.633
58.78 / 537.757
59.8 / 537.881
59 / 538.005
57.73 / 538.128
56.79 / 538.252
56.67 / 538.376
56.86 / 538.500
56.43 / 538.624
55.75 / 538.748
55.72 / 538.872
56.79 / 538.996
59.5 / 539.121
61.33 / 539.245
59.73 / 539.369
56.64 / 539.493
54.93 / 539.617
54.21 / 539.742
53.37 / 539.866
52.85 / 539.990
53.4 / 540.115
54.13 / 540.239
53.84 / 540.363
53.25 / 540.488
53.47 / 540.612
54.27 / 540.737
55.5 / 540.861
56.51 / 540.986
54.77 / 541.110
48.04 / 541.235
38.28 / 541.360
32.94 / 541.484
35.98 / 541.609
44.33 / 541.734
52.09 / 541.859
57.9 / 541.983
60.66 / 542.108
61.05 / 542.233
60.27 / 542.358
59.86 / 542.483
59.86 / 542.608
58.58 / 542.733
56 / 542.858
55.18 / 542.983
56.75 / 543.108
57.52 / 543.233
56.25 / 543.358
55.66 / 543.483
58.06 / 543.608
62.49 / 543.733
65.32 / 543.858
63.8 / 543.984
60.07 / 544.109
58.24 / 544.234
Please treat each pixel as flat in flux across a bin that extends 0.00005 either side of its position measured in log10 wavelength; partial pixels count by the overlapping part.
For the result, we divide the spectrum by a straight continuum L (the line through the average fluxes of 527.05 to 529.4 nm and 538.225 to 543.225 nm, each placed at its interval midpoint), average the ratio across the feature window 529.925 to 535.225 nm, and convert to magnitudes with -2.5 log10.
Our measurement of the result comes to 0.09 mag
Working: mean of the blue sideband 54.6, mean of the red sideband 54.4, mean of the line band 50.2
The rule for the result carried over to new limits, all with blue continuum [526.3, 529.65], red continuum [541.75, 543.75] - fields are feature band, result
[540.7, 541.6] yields 0.20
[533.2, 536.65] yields 0.12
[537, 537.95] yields 0.14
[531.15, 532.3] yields 0.03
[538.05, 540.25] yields 0.00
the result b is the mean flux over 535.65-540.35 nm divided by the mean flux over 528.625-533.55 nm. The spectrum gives 1.0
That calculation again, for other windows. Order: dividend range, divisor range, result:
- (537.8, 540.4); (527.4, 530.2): 1.05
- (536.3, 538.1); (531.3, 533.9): 1.06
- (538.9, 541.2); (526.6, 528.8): 1.04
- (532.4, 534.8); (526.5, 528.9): 0.86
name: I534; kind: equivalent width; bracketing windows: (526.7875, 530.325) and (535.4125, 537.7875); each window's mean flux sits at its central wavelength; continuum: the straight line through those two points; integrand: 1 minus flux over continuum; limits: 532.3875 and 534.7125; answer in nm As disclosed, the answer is 0.38 nm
